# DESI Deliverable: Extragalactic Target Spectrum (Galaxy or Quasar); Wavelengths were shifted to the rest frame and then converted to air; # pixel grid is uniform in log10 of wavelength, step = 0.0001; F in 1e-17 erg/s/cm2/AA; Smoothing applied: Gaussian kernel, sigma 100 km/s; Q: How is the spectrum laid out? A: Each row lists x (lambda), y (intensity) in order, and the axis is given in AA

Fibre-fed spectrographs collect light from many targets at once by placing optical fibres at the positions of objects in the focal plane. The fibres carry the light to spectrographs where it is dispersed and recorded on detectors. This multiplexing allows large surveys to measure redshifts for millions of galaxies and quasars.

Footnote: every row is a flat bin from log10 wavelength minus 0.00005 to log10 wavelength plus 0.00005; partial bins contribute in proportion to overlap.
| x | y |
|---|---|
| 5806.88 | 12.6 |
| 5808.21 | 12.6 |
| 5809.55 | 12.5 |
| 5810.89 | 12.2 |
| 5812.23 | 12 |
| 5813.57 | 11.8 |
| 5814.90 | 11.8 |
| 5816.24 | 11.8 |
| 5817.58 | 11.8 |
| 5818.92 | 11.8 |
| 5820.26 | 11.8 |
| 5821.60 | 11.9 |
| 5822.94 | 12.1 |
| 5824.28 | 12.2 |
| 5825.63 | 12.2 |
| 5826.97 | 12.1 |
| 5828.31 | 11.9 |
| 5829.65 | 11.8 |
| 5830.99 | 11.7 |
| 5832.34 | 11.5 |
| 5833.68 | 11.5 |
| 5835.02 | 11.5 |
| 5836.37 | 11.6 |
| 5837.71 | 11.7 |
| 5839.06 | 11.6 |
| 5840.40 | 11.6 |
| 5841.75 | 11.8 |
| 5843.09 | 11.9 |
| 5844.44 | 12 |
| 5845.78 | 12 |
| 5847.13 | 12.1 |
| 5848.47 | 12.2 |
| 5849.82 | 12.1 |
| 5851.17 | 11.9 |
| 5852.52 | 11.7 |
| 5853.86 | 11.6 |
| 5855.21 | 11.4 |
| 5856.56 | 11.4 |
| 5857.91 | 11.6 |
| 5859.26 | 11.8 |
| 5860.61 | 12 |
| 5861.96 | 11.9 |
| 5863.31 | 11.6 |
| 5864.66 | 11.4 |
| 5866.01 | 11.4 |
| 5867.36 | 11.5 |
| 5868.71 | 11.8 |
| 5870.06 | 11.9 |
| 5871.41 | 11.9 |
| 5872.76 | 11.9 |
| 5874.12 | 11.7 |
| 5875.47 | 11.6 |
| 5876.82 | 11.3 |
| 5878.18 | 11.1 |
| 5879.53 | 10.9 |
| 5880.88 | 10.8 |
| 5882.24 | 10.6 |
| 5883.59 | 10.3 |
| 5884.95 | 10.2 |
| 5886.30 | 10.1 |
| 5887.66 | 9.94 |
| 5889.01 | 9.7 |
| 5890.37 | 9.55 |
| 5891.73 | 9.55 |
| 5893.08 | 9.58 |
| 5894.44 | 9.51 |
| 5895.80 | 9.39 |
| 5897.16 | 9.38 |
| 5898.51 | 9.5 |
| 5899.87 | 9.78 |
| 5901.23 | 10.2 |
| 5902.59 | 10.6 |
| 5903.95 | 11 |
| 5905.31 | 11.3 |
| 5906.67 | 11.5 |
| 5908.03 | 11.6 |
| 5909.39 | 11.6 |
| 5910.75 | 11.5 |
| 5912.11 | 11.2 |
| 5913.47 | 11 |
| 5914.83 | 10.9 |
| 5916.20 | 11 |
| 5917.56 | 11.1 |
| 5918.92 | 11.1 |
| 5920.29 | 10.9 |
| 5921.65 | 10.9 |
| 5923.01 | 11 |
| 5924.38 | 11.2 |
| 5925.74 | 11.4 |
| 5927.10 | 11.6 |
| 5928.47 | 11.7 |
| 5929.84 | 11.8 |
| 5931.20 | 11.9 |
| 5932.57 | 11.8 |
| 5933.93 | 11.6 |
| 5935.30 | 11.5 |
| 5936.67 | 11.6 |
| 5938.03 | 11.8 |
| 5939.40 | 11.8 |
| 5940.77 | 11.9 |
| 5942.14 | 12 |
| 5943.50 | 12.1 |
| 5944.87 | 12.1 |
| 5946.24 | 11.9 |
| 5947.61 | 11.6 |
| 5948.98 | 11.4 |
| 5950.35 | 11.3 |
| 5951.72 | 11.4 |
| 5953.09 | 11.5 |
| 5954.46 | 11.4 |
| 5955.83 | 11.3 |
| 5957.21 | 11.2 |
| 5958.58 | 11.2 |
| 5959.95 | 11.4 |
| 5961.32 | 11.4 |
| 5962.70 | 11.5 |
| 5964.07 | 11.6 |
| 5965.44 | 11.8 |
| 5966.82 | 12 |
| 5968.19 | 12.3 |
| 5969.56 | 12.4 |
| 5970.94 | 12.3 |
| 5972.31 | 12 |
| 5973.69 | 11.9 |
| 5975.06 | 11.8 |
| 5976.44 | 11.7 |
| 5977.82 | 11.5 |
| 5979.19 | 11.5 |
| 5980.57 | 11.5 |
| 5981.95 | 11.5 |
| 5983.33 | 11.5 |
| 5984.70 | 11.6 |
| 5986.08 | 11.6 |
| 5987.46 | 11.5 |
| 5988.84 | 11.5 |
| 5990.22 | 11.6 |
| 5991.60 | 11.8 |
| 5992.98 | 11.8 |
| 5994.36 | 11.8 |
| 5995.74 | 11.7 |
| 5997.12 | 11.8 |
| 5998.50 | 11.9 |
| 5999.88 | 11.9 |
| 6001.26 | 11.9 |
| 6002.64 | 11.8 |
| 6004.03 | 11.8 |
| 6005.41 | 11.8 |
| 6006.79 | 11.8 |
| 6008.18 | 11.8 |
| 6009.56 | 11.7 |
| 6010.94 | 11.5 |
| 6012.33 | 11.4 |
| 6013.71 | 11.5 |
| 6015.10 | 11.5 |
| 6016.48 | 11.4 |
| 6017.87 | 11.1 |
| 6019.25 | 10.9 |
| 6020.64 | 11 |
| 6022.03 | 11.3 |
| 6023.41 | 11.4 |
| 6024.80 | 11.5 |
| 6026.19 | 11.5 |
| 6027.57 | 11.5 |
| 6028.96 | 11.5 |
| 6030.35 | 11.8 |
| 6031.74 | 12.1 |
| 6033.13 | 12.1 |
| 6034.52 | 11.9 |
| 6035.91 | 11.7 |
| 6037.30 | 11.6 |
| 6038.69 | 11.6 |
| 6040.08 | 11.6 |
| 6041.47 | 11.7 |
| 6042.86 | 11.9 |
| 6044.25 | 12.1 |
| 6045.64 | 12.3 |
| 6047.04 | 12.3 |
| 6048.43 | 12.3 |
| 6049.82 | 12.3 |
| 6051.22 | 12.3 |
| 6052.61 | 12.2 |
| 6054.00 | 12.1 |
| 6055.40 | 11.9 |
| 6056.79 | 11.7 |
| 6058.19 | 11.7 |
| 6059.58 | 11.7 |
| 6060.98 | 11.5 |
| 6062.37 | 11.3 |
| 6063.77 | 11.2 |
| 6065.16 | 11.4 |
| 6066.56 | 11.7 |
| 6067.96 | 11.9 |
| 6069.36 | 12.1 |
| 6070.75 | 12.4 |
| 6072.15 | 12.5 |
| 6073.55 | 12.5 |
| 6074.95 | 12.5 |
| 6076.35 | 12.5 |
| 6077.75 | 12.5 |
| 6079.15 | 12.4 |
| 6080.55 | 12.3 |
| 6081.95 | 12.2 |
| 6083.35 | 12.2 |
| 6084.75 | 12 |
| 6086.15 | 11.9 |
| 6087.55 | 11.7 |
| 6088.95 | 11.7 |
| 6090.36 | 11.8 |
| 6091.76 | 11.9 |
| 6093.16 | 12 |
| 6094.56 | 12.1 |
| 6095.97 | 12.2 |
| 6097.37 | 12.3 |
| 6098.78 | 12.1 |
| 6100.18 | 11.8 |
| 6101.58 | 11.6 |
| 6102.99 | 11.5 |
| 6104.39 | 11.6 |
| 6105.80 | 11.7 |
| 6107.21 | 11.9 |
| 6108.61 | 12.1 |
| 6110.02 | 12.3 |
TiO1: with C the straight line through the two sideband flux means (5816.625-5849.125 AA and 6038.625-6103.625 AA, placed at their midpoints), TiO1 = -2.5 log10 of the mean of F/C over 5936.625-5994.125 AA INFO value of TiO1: 0.023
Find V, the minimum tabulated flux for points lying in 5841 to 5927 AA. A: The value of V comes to 9.38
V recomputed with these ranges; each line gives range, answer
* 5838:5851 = 11.6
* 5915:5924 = 10.9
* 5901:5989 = 10.2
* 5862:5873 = 11.4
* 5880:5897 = 9.39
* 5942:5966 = 11.2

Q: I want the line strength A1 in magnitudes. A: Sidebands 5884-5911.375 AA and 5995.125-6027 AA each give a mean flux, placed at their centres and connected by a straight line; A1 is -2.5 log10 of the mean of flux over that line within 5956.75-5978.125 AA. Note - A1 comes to -0.07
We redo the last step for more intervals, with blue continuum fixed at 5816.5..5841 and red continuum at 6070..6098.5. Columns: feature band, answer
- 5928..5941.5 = 0.02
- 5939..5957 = 0.03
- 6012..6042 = 0.05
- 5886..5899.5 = 0.23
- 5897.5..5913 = 0.10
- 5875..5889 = 0.12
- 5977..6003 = 0.03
